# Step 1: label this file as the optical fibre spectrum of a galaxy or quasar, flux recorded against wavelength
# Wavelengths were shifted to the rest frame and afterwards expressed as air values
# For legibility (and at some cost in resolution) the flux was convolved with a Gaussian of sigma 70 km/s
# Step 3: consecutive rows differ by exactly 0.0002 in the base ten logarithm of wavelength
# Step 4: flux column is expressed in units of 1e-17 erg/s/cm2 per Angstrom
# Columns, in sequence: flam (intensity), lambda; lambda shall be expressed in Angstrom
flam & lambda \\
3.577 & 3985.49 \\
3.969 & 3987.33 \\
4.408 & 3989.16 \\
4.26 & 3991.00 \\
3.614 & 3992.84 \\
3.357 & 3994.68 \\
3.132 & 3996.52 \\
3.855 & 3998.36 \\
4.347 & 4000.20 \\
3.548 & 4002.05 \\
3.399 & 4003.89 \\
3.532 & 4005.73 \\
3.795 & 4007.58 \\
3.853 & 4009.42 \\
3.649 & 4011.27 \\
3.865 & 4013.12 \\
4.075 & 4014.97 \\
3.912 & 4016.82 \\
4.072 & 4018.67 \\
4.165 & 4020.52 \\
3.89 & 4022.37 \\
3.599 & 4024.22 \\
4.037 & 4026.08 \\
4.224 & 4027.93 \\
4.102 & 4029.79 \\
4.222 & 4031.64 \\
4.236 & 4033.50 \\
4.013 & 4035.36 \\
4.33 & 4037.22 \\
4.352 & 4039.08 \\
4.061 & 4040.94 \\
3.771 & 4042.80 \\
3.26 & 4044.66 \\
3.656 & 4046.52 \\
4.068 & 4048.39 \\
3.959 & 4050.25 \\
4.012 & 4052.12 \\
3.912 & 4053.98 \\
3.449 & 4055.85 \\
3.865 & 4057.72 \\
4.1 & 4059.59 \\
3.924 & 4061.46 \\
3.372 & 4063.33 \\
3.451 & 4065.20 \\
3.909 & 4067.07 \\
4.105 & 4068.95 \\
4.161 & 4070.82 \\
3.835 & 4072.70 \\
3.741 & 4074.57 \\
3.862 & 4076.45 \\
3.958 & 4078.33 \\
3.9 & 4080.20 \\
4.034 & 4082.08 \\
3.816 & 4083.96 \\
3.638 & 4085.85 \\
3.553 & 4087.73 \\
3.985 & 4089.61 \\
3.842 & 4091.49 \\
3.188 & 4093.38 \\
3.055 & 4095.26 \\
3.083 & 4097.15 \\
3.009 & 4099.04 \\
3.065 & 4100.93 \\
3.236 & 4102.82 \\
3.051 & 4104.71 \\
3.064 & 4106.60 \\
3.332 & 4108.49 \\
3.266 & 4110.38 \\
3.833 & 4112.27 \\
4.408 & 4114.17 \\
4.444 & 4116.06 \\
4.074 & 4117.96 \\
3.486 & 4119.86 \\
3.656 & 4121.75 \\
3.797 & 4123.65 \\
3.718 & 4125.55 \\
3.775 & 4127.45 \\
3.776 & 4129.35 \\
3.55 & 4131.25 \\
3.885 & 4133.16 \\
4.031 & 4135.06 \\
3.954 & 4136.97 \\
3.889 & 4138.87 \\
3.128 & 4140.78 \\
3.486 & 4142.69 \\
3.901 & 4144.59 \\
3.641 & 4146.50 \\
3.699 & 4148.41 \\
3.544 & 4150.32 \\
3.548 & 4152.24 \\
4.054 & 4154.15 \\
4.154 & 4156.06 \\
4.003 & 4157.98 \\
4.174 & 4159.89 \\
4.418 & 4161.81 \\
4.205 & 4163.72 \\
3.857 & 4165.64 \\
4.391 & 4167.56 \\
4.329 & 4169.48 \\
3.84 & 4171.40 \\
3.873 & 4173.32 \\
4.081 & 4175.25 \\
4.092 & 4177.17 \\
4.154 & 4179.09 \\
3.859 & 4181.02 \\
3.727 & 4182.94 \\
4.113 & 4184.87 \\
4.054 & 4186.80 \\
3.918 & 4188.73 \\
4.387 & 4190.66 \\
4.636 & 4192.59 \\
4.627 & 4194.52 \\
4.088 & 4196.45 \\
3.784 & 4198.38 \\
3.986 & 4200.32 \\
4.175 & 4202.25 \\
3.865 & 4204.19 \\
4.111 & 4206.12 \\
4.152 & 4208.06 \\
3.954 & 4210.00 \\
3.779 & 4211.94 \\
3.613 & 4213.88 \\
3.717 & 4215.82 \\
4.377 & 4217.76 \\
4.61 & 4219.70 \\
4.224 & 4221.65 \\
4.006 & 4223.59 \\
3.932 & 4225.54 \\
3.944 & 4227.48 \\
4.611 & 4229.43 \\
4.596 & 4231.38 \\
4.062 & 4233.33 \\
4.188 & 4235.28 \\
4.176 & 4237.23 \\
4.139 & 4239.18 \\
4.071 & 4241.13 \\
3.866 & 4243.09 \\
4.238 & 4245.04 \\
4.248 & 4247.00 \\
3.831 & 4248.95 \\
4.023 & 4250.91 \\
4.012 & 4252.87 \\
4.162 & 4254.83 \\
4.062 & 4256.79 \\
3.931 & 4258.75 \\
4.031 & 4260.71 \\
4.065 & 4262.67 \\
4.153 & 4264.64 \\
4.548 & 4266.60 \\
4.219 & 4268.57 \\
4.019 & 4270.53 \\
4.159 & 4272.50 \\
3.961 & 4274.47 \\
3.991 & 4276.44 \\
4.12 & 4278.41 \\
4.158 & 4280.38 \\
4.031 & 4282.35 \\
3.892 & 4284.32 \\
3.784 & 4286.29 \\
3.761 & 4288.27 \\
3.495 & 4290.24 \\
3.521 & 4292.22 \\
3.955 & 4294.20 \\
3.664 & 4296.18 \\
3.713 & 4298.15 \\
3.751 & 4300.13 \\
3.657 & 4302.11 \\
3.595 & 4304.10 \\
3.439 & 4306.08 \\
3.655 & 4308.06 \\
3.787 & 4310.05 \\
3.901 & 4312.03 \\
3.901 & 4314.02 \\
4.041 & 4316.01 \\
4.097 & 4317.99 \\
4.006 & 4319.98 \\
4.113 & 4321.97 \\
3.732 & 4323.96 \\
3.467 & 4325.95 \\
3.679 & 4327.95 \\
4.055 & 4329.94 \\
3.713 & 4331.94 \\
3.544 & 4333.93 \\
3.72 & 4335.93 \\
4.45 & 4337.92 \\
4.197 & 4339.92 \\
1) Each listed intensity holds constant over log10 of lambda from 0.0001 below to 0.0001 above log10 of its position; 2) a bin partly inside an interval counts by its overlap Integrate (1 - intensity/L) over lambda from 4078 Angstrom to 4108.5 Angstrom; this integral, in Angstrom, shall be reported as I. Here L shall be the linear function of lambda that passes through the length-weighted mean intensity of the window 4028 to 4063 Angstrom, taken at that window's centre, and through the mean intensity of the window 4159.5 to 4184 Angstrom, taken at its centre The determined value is 4.2 Angstrom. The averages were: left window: 3.96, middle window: 3.45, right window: 4.07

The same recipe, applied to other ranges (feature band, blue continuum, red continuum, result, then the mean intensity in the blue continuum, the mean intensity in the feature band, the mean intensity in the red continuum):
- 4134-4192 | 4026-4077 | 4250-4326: -0.5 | 3.93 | 3.95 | 3.92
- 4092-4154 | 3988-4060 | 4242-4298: 5.4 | 3.9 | 3.59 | 3.99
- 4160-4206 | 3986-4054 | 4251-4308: -2.3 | 3.9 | 4.11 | 3.92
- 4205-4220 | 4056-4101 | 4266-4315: -0.8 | 3.69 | 4.01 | 3.86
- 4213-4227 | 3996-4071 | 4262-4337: -0.7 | 3.89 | 4.07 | 3.87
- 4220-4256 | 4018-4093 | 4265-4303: -2.0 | 3.9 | 4.14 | 3.92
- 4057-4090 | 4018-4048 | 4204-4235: 1.5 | 4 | 3.84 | 4.11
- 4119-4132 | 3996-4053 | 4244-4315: 0.8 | 3.91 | 3.69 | 3.93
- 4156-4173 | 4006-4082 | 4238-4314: -0.9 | 3.92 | 4.14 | 3.94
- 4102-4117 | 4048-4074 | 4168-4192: 1.4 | 3.86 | 3.58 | 4.05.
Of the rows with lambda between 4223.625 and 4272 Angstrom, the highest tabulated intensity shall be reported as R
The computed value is 4.611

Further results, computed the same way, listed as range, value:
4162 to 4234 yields 4.636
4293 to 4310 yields 3.955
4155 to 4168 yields 4.418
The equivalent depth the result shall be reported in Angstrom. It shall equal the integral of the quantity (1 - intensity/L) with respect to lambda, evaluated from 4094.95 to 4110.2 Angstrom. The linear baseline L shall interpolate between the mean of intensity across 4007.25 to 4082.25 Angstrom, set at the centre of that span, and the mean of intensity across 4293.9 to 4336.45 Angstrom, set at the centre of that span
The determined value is 3.0 Angstrom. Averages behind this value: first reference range 3.92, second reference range 3.78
